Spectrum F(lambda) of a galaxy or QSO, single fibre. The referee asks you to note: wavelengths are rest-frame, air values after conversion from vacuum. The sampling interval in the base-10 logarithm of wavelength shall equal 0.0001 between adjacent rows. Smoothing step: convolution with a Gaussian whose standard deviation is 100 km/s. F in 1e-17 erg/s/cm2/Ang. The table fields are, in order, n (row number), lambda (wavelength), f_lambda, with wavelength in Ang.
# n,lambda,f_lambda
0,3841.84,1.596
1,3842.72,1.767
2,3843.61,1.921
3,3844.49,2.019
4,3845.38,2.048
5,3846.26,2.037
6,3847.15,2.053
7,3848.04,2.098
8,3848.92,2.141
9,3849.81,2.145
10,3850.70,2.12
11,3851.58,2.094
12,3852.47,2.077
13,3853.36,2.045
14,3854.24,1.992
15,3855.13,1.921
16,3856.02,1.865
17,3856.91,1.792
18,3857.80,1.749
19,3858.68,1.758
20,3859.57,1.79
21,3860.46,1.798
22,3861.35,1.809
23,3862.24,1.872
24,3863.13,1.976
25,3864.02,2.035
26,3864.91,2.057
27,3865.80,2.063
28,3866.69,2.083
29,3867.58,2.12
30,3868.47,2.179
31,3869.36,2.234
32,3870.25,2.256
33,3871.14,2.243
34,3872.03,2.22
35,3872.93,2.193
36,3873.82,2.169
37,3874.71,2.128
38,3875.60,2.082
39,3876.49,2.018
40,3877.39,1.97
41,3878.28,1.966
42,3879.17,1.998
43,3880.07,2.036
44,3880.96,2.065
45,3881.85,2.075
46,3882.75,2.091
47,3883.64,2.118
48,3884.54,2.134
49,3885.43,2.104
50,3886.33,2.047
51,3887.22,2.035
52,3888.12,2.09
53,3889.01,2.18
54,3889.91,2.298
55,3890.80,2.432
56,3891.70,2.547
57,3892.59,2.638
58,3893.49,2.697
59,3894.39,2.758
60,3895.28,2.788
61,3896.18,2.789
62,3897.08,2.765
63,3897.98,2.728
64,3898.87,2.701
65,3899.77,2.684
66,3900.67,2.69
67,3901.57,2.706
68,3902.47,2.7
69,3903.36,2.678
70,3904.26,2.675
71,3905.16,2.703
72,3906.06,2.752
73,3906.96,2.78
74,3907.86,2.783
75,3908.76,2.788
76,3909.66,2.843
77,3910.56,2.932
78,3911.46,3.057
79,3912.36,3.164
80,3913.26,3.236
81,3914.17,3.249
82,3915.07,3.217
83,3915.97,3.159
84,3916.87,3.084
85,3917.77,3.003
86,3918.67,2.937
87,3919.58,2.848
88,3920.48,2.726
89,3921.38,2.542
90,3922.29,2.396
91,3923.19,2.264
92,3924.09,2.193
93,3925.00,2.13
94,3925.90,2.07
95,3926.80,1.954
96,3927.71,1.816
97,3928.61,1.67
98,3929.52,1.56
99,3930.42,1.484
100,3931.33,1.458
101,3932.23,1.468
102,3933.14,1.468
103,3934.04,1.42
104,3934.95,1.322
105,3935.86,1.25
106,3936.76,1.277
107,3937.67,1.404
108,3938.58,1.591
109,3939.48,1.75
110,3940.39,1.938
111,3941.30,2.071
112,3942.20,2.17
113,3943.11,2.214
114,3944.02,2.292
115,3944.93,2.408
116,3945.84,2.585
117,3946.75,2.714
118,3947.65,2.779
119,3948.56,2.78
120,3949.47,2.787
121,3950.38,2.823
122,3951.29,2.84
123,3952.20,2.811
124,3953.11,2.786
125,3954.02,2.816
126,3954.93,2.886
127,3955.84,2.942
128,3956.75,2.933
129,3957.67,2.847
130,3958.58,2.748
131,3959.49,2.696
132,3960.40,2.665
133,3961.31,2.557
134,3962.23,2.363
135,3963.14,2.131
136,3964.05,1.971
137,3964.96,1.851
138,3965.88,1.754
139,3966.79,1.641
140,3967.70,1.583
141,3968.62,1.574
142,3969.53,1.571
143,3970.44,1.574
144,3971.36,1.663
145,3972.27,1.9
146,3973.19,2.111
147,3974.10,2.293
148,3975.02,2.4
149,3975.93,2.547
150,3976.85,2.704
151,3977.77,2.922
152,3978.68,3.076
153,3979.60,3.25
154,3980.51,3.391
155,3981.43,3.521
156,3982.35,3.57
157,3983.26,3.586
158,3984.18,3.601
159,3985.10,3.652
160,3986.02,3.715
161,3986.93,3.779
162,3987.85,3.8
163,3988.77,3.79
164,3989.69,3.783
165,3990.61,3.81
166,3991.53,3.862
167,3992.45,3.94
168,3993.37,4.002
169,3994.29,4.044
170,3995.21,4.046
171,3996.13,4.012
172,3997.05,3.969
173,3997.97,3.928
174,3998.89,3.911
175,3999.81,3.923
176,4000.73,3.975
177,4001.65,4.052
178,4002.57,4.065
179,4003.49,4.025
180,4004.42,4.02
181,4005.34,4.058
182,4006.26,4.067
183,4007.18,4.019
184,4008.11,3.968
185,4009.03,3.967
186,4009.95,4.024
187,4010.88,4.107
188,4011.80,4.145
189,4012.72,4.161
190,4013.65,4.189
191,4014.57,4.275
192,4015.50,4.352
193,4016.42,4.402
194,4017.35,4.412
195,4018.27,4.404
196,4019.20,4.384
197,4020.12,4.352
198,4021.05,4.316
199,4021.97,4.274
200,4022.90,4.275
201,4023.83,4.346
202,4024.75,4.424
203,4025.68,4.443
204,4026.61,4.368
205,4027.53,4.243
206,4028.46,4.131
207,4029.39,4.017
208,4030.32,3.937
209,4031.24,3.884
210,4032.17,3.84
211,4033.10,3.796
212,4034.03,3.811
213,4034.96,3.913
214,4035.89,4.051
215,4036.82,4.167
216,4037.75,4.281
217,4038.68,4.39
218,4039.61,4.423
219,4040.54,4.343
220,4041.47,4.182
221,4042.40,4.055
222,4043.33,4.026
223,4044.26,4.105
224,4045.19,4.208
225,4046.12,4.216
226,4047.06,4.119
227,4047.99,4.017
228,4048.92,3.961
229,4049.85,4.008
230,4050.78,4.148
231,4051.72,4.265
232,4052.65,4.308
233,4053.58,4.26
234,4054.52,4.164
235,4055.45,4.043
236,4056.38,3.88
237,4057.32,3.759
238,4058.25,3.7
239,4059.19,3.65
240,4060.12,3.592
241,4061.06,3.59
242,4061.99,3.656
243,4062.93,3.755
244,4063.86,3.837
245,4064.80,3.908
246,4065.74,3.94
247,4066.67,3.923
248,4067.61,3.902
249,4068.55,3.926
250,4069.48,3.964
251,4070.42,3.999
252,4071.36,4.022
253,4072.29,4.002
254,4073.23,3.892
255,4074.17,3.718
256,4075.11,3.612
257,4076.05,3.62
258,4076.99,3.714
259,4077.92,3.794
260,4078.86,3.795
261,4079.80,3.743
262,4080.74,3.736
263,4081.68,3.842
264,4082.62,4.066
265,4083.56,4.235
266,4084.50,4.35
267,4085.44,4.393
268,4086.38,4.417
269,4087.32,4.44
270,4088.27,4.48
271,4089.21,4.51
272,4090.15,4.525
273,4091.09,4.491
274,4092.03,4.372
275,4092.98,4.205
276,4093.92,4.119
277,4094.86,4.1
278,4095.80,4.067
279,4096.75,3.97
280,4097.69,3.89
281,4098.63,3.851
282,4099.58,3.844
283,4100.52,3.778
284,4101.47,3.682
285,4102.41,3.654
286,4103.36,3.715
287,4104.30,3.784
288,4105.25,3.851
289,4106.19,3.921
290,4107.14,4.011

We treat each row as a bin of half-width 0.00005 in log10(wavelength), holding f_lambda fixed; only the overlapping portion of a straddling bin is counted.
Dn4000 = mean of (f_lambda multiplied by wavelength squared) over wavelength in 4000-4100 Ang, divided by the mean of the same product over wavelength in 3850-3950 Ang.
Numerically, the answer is 1.9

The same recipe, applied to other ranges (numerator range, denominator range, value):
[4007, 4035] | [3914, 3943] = 2.10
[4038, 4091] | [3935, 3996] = 1.57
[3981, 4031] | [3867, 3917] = 1.72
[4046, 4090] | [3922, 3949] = 2.20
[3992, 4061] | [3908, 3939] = 1.91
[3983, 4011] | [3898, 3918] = 1.42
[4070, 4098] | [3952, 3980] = 1.83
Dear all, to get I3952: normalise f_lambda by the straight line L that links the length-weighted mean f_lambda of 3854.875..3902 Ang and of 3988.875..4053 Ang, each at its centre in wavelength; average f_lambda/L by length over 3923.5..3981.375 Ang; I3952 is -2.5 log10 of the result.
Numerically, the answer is 0.40 mag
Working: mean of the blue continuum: 2.2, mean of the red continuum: 4.11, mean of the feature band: 2.21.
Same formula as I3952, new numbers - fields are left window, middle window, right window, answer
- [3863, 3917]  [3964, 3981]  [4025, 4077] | 0.42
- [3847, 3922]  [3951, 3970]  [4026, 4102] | 0.28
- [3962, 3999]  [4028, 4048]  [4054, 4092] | -0.14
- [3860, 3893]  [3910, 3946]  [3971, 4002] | 0.21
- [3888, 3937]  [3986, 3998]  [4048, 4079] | -0.21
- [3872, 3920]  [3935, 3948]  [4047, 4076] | 0.41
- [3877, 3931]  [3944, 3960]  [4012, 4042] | 0.15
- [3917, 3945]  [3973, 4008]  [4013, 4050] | -0.10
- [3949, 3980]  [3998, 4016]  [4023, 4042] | -0.16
